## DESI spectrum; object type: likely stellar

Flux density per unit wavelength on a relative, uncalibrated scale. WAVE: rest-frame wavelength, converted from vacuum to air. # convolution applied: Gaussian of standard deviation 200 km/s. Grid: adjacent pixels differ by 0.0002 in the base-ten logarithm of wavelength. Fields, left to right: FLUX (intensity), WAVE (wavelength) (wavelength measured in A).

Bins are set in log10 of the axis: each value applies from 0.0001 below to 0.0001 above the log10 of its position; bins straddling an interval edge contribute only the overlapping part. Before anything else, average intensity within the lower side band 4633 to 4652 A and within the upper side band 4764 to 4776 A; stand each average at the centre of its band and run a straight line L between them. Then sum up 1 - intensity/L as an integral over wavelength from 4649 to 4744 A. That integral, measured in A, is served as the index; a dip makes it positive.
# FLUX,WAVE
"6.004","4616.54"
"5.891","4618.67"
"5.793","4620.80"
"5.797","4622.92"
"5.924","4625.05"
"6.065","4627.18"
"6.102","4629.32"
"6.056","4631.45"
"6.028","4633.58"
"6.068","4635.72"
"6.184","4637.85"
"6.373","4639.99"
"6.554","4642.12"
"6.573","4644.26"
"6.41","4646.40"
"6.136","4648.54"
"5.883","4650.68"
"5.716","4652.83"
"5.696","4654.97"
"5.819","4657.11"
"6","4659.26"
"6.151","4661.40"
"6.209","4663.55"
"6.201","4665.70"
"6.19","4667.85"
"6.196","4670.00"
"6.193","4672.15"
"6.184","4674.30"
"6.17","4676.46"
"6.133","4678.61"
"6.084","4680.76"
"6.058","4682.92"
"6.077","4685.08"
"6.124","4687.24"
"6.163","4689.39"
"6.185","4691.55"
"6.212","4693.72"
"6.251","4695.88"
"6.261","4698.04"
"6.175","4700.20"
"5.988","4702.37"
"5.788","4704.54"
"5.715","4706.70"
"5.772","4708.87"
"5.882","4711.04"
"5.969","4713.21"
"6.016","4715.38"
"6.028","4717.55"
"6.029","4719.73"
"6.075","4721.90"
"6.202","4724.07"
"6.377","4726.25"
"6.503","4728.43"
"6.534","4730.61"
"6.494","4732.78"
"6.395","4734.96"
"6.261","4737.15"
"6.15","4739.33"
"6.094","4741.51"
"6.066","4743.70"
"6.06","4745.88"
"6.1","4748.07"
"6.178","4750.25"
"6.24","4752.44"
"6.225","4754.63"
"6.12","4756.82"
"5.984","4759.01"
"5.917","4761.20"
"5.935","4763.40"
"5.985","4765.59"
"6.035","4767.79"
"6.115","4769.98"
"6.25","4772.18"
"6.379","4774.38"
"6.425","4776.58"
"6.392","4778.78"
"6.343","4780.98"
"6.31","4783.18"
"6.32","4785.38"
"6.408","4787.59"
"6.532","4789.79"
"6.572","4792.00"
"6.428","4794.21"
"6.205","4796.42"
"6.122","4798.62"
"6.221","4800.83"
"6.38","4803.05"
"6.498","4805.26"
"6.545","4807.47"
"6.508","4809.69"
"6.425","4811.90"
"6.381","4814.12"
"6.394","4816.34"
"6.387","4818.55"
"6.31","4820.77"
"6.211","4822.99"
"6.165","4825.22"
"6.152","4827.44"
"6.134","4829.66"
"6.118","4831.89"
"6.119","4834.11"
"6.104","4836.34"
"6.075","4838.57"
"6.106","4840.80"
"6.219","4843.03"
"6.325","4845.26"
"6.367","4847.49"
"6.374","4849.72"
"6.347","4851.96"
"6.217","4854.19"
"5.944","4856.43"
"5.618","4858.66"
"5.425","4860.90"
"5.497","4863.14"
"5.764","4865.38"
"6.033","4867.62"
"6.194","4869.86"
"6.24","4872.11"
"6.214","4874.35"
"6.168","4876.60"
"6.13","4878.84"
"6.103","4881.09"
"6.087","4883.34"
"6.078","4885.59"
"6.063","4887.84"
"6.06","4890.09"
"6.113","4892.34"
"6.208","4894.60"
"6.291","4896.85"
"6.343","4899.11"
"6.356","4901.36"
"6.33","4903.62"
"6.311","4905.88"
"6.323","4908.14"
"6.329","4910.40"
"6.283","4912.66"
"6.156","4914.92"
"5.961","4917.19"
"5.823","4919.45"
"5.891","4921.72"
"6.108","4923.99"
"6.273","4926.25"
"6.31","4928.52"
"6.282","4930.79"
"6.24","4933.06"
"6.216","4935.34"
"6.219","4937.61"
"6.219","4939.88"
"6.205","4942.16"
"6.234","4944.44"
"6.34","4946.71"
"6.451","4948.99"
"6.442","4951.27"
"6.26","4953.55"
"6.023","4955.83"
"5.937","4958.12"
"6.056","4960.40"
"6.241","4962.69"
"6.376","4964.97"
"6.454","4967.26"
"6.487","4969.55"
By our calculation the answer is 1.5 A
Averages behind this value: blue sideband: 6.24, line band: 6.11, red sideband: 6.16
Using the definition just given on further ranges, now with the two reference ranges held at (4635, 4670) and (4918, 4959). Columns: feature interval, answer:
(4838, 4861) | 0.20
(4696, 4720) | 0.68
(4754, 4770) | 0.34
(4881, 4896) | 0.19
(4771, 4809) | -1.29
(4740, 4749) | 0.11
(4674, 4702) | -0.04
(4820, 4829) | -0.05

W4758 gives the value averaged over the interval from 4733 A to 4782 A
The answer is 6.17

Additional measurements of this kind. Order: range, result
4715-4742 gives 6.25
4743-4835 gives 6.25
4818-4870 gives 6.09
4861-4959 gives 6.16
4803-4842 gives 6.28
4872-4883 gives 6.16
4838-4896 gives 6.08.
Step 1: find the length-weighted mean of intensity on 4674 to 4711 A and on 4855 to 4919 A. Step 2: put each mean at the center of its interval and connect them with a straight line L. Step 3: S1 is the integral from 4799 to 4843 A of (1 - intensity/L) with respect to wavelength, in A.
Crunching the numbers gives -1.3 A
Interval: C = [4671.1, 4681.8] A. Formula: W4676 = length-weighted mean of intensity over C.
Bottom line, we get 6.16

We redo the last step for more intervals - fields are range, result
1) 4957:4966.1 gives 6.16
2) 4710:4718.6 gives 5.98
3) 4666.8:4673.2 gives 6.19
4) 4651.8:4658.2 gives 5.75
